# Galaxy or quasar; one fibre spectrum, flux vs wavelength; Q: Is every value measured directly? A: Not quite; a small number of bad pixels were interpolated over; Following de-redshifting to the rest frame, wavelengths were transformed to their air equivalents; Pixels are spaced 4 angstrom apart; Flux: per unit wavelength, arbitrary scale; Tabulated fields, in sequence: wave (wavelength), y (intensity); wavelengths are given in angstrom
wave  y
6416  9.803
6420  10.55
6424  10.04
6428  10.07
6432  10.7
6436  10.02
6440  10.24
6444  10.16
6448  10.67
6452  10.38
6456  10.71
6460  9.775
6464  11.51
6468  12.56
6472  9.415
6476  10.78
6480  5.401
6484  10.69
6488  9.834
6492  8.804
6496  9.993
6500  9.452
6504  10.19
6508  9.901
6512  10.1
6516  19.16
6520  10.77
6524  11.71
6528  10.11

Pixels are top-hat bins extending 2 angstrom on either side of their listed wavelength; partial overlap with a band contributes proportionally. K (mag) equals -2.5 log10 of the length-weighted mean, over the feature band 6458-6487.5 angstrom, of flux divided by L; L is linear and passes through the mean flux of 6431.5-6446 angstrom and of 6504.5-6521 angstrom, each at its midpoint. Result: 0.12 mag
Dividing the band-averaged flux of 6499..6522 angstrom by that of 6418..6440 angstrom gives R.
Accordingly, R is 1.14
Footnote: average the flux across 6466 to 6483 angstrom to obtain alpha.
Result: 9.61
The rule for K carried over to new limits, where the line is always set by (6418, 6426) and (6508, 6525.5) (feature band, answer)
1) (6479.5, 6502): 0.28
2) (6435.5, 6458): 0.05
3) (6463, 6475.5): 0.03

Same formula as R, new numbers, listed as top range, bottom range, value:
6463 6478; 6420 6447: 1.08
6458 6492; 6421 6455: 0.96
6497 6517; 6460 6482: 1.14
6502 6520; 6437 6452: 1.18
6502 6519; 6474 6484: 1.42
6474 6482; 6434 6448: 0.79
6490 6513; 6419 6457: 0.94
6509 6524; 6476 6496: 1.43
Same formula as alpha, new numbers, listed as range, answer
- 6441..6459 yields 10.4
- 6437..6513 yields 10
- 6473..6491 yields 9.17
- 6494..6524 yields 11.4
